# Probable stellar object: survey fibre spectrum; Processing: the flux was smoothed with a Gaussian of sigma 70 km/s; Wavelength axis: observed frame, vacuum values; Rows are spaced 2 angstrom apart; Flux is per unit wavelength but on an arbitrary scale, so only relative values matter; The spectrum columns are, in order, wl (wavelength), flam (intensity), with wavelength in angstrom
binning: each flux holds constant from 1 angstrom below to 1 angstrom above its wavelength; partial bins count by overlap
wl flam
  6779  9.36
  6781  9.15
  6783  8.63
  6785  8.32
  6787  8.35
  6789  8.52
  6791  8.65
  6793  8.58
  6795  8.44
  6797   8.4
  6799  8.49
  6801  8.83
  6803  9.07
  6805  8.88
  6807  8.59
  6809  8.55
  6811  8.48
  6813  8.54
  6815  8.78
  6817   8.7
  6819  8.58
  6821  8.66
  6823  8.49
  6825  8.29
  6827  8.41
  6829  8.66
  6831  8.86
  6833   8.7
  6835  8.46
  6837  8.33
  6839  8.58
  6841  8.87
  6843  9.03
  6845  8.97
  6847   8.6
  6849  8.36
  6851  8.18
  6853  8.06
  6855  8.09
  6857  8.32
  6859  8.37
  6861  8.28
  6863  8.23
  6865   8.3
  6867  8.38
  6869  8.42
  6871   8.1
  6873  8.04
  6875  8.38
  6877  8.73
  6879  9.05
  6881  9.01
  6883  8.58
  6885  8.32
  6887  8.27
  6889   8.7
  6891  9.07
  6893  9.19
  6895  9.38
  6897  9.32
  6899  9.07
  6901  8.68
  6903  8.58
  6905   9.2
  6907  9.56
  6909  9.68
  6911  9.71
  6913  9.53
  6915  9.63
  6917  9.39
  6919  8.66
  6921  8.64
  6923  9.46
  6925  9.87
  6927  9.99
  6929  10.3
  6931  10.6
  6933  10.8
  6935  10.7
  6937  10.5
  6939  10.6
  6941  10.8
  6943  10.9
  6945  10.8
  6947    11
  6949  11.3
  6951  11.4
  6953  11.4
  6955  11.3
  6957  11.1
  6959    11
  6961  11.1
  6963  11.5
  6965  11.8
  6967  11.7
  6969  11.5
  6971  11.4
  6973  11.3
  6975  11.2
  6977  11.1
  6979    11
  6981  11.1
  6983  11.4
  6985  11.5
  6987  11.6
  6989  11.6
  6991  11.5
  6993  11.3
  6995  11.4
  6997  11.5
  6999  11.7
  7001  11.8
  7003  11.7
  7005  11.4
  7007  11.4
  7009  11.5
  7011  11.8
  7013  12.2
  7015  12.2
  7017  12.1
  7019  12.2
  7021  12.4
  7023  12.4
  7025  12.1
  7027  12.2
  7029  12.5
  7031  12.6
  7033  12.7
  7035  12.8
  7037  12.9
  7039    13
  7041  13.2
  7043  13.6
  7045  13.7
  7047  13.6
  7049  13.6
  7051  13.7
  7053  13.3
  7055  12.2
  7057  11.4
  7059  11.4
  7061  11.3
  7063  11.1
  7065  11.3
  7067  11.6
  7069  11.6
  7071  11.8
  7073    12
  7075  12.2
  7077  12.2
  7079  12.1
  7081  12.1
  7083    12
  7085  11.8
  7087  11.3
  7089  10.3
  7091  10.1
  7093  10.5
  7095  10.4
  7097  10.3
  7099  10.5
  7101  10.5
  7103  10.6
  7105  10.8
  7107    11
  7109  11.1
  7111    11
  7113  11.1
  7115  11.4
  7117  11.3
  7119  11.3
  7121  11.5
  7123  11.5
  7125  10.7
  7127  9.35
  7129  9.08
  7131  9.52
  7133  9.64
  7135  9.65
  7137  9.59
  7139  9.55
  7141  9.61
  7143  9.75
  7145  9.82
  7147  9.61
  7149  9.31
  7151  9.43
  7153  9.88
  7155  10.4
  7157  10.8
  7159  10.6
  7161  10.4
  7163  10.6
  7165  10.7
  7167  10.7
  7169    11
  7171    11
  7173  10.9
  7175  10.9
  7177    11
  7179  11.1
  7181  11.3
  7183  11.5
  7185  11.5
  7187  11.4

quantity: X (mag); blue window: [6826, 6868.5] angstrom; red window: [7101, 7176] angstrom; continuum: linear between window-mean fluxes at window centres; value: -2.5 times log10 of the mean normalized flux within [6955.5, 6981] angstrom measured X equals -0.21 mag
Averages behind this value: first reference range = 8.48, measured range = 11.3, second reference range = 10.4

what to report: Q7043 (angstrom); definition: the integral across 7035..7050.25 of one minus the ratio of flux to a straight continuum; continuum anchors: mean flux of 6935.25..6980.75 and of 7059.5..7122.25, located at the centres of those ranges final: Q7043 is -2.9 angstrom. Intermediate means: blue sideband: 11.2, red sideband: 11.2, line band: 13.3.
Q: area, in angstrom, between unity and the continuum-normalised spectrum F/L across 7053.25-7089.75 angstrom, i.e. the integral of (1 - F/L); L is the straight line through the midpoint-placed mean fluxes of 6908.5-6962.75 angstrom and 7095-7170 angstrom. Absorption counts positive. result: -4.63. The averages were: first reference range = 10.4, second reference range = 10.4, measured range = 11.7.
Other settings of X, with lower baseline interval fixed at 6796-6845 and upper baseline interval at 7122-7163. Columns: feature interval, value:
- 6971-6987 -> -0.21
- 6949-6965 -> -0.22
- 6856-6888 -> 0.05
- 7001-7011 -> -0.23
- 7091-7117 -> -0.10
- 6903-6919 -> -0.05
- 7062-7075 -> -0.20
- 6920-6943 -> -0.13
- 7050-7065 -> -0.24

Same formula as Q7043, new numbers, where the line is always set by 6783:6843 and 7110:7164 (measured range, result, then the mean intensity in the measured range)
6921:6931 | -0.7 angstrom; 9.85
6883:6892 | 0.4 angstrom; 8.59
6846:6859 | 0.8 angstrom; 8.28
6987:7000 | -2.7 angstrom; 11.5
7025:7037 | -3.5 angstrom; 12.5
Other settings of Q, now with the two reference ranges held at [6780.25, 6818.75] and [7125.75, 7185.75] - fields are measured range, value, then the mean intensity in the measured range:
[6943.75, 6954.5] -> -2.2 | 11.2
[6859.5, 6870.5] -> 0.8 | 8.31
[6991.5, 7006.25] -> -3.1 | 11.5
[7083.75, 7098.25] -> -1.0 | 10.7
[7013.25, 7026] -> -3.4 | 12.2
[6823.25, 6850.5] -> 0.6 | 8.61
